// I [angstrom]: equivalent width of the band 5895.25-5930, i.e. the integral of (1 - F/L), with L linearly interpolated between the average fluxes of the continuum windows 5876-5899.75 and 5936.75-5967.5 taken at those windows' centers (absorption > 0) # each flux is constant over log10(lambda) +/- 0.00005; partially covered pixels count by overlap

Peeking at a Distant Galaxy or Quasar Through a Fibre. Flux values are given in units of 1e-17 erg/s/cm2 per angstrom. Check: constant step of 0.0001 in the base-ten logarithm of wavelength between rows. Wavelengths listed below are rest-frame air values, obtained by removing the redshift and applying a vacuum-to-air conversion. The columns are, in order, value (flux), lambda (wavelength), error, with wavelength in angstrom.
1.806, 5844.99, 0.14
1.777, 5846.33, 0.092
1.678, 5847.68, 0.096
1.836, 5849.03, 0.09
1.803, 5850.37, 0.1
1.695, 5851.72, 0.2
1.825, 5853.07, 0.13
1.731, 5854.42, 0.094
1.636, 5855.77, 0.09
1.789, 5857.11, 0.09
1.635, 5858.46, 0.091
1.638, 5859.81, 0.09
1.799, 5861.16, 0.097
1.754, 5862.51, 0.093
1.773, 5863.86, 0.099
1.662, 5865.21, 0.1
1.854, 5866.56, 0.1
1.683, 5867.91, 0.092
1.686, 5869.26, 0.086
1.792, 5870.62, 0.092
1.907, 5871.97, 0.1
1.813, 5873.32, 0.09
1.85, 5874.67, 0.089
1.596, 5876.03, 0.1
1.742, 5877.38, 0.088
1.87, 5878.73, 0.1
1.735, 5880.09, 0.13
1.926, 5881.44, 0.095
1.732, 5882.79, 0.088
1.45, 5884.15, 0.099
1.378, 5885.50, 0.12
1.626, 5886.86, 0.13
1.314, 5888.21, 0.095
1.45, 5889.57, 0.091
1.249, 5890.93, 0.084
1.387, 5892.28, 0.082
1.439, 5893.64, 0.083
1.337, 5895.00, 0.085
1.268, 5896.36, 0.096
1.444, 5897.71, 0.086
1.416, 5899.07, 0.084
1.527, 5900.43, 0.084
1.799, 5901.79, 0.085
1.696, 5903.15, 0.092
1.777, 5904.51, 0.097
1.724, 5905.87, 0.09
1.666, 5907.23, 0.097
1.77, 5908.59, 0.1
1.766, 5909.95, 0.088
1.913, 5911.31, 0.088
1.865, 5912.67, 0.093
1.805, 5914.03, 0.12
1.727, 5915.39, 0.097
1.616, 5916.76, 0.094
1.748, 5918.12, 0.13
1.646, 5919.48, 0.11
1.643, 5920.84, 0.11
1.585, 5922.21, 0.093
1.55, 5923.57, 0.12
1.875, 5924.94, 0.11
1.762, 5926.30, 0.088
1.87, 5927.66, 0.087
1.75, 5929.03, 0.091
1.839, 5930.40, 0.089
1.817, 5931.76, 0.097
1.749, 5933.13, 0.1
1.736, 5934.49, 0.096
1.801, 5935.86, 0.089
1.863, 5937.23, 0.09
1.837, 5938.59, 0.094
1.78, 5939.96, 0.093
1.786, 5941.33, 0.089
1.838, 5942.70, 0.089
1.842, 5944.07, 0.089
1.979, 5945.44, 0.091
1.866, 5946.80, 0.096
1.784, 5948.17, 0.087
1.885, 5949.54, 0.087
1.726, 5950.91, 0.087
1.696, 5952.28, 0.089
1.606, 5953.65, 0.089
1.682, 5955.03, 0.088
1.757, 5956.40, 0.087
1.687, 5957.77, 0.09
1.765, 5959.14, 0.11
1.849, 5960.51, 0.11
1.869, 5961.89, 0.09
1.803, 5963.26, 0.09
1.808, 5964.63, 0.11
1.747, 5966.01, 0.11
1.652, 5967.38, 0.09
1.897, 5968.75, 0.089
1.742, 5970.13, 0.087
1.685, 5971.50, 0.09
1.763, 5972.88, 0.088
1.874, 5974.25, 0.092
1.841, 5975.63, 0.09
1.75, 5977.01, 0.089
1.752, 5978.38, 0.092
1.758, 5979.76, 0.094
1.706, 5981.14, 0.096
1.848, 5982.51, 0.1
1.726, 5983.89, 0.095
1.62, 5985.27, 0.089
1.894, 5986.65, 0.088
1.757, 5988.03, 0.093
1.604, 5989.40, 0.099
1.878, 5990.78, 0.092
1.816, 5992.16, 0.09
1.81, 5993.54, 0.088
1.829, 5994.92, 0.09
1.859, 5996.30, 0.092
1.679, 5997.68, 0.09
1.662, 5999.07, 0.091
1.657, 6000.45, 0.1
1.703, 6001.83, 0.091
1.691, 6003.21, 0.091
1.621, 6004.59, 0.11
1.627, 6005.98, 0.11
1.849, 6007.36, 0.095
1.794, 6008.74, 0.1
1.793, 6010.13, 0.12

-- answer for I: -1.3 angstrom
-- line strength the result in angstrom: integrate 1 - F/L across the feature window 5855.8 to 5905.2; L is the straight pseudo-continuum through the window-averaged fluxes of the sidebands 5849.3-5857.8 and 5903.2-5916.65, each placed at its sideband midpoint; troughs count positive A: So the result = 3.5 angstrom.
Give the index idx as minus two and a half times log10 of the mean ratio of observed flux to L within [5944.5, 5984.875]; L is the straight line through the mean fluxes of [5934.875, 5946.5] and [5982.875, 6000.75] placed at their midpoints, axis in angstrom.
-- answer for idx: 0.02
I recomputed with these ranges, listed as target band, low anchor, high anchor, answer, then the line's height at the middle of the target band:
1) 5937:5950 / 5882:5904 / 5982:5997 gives -1.7 angstrom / 1.64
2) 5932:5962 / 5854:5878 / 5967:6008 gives -0.7 angstrom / 1.75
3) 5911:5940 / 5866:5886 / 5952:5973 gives -0.3 angstrom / 1.74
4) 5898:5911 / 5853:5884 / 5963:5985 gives 0.6 angstrom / 1.76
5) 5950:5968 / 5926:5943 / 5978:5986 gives 0.2 angstrom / 1.77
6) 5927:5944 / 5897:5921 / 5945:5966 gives -0.6 angstrom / 1.75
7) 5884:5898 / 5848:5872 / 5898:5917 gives 2.7 angstrom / 1.73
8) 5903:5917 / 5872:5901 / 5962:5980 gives -1.2 angstrom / 1.62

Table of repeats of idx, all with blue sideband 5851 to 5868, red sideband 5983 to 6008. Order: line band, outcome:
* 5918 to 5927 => 0.03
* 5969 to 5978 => -0.03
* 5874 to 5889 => 0.05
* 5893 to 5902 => 0.20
